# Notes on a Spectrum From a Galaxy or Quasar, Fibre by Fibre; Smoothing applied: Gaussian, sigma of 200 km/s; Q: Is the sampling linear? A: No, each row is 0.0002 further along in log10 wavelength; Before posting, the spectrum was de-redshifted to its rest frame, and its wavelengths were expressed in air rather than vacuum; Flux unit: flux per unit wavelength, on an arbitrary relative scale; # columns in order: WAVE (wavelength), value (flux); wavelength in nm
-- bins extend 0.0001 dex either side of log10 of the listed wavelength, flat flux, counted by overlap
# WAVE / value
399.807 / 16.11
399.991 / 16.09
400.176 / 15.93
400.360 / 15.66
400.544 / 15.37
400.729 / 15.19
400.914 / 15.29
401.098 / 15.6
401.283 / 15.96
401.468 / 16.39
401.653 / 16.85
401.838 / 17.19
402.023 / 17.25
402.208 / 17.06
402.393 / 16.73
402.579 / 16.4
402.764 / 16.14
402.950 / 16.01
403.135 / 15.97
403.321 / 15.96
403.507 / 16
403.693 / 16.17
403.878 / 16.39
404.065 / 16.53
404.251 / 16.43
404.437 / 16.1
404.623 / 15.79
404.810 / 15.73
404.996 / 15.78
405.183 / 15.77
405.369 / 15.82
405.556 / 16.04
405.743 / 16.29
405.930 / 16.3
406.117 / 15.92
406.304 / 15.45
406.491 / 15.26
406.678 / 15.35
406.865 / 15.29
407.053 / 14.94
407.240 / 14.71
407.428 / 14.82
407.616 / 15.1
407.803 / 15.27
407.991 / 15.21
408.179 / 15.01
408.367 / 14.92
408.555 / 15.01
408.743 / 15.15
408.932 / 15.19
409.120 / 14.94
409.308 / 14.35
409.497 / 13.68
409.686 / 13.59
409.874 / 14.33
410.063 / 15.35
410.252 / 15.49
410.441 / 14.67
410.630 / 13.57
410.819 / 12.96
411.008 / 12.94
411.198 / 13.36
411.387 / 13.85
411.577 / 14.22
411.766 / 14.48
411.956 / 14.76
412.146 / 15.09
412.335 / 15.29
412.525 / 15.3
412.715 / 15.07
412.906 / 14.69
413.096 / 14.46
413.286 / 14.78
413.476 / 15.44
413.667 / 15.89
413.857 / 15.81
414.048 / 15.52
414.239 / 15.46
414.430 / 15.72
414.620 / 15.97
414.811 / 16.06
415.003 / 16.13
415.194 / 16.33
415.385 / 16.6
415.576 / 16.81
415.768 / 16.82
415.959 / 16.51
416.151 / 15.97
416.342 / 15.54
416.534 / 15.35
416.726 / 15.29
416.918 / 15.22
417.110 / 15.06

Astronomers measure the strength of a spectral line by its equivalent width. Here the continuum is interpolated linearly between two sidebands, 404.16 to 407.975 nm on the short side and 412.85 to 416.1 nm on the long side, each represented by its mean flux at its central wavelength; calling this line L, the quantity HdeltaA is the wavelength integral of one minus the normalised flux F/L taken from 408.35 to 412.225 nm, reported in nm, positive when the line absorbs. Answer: 0.33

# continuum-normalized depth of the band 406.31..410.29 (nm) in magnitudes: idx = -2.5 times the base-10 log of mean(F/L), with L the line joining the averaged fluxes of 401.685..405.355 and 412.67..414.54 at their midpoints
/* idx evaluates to 0.06 mag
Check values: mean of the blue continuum 16.3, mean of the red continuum 15.3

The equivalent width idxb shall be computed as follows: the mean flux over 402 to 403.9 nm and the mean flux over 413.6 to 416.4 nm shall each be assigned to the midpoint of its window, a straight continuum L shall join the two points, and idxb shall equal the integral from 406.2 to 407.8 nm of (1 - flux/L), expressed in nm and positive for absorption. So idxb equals 0.11 nm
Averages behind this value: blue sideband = 16.3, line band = 15.1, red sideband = 16.1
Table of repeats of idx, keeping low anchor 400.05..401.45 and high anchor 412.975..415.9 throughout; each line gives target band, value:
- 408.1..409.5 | 0.06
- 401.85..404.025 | -0.05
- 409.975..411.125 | 0.12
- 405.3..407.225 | 0.01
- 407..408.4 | 0.05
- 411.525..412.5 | 0.07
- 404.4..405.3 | -0.01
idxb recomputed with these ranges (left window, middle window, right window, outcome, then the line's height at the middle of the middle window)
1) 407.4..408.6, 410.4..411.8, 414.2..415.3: 0.16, 15.5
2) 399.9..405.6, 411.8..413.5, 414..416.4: 0.12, 16.1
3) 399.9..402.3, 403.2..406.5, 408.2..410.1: -0.12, 15.4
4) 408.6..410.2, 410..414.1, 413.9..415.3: 0.16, 15.3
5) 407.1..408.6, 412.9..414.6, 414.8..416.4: 0.07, 16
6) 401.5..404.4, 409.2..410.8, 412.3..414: 0.13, 15.6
